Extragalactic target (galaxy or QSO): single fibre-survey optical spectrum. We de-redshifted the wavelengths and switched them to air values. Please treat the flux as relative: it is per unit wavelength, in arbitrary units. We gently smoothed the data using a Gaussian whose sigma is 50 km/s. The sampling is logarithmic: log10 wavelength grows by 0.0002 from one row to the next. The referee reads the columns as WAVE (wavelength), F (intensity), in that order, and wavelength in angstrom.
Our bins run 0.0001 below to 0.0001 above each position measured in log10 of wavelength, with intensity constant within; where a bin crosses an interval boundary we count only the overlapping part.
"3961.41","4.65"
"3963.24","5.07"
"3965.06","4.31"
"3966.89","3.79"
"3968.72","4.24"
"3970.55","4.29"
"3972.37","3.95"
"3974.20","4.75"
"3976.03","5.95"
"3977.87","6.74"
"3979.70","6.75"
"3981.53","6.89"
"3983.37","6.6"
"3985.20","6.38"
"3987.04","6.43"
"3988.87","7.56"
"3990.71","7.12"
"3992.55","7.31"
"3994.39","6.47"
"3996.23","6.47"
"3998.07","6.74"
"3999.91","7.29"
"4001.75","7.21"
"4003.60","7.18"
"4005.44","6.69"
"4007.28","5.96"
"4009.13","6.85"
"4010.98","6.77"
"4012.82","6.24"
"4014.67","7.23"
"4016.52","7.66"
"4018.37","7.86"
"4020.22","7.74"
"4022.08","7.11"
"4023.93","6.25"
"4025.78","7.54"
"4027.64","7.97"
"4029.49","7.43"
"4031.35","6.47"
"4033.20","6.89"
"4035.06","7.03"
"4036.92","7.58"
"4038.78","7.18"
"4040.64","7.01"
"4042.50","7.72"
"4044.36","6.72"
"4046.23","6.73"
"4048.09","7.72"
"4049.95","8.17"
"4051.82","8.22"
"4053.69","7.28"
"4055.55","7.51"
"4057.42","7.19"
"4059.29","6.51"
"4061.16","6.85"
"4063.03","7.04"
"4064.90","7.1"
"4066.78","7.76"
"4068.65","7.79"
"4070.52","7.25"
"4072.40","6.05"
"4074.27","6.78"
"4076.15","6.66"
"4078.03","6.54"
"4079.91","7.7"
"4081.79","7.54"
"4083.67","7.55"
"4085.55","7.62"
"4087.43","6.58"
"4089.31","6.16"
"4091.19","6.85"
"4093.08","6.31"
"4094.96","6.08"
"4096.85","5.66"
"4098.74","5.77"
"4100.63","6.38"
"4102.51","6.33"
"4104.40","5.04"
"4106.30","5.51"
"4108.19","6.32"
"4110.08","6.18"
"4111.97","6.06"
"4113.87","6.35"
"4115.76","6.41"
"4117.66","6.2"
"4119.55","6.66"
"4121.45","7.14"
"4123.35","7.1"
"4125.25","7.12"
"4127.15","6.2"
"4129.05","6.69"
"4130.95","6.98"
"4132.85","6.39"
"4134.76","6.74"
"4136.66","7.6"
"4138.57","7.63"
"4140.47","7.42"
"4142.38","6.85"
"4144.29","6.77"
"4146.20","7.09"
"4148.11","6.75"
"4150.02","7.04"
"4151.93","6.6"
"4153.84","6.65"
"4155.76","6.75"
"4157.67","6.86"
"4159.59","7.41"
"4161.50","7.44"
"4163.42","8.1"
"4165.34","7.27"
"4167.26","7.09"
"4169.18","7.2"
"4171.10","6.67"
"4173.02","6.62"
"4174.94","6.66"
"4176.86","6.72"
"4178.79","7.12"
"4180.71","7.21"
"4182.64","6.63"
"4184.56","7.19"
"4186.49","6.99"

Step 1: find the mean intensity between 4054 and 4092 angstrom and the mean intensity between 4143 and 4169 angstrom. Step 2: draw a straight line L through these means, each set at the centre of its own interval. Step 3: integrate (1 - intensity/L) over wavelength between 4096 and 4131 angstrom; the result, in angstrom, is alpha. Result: 3.7 angstrom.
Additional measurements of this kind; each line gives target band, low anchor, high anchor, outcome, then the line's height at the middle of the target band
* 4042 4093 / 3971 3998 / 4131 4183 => -3.6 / 6.67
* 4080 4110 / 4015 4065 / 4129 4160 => 3.0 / 7.11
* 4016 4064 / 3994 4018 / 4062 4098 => -2.8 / 6.87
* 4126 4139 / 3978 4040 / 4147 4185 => 0.2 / 7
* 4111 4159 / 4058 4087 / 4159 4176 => 2.2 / 7.14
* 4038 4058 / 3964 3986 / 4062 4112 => -3.9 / 6.19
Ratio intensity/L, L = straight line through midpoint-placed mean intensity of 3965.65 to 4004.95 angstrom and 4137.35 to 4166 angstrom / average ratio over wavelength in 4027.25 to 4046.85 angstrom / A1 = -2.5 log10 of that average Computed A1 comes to -0.107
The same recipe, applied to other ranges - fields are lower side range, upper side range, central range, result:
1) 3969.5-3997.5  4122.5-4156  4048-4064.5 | -0.126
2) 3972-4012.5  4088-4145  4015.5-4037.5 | -0.115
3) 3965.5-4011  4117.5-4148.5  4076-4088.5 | -0.080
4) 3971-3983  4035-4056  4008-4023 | -0.069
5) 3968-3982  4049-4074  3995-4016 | -0.123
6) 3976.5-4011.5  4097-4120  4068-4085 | -0.133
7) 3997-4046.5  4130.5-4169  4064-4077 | 0.003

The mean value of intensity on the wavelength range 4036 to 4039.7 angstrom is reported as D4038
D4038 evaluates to 7.38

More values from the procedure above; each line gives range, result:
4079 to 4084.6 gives 7.6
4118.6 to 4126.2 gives 7.01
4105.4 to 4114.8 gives 6.09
